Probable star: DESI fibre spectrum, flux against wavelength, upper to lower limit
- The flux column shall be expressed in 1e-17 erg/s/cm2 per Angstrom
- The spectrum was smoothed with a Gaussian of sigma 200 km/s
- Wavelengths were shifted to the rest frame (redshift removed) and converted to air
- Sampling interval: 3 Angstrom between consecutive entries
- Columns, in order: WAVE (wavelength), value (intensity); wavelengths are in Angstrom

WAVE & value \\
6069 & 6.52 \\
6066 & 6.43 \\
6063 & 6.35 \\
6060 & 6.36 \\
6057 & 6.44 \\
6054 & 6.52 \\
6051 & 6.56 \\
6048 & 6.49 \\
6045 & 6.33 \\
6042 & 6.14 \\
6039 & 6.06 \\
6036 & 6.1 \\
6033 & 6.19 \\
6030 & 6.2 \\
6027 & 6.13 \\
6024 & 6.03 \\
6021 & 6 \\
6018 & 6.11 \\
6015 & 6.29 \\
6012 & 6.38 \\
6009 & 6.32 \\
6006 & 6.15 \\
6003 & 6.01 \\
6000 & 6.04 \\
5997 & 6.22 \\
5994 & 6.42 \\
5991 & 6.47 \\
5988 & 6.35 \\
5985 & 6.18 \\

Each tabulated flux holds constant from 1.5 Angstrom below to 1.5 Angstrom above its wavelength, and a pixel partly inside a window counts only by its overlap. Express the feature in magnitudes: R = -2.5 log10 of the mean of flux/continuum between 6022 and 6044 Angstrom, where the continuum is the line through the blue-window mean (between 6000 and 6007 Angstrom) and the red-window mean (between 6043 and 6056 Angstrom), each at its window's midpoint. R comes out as 0.03 mag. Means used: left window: 6.07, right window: 6.46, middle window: 6.12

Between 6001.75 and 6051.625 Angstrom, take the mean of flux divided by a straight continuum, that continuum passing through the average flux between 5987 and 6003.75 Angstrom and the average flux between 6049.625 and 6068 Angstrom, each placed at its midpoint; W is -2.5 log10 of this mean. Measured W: 0.03 mag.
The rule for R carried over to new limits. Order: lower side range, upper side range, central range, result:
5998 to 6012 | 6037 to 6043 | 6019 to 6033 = 0.00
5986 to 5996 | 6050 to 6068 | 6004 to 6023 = 0.04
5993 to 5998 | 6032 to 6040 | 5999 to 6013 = 0.02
